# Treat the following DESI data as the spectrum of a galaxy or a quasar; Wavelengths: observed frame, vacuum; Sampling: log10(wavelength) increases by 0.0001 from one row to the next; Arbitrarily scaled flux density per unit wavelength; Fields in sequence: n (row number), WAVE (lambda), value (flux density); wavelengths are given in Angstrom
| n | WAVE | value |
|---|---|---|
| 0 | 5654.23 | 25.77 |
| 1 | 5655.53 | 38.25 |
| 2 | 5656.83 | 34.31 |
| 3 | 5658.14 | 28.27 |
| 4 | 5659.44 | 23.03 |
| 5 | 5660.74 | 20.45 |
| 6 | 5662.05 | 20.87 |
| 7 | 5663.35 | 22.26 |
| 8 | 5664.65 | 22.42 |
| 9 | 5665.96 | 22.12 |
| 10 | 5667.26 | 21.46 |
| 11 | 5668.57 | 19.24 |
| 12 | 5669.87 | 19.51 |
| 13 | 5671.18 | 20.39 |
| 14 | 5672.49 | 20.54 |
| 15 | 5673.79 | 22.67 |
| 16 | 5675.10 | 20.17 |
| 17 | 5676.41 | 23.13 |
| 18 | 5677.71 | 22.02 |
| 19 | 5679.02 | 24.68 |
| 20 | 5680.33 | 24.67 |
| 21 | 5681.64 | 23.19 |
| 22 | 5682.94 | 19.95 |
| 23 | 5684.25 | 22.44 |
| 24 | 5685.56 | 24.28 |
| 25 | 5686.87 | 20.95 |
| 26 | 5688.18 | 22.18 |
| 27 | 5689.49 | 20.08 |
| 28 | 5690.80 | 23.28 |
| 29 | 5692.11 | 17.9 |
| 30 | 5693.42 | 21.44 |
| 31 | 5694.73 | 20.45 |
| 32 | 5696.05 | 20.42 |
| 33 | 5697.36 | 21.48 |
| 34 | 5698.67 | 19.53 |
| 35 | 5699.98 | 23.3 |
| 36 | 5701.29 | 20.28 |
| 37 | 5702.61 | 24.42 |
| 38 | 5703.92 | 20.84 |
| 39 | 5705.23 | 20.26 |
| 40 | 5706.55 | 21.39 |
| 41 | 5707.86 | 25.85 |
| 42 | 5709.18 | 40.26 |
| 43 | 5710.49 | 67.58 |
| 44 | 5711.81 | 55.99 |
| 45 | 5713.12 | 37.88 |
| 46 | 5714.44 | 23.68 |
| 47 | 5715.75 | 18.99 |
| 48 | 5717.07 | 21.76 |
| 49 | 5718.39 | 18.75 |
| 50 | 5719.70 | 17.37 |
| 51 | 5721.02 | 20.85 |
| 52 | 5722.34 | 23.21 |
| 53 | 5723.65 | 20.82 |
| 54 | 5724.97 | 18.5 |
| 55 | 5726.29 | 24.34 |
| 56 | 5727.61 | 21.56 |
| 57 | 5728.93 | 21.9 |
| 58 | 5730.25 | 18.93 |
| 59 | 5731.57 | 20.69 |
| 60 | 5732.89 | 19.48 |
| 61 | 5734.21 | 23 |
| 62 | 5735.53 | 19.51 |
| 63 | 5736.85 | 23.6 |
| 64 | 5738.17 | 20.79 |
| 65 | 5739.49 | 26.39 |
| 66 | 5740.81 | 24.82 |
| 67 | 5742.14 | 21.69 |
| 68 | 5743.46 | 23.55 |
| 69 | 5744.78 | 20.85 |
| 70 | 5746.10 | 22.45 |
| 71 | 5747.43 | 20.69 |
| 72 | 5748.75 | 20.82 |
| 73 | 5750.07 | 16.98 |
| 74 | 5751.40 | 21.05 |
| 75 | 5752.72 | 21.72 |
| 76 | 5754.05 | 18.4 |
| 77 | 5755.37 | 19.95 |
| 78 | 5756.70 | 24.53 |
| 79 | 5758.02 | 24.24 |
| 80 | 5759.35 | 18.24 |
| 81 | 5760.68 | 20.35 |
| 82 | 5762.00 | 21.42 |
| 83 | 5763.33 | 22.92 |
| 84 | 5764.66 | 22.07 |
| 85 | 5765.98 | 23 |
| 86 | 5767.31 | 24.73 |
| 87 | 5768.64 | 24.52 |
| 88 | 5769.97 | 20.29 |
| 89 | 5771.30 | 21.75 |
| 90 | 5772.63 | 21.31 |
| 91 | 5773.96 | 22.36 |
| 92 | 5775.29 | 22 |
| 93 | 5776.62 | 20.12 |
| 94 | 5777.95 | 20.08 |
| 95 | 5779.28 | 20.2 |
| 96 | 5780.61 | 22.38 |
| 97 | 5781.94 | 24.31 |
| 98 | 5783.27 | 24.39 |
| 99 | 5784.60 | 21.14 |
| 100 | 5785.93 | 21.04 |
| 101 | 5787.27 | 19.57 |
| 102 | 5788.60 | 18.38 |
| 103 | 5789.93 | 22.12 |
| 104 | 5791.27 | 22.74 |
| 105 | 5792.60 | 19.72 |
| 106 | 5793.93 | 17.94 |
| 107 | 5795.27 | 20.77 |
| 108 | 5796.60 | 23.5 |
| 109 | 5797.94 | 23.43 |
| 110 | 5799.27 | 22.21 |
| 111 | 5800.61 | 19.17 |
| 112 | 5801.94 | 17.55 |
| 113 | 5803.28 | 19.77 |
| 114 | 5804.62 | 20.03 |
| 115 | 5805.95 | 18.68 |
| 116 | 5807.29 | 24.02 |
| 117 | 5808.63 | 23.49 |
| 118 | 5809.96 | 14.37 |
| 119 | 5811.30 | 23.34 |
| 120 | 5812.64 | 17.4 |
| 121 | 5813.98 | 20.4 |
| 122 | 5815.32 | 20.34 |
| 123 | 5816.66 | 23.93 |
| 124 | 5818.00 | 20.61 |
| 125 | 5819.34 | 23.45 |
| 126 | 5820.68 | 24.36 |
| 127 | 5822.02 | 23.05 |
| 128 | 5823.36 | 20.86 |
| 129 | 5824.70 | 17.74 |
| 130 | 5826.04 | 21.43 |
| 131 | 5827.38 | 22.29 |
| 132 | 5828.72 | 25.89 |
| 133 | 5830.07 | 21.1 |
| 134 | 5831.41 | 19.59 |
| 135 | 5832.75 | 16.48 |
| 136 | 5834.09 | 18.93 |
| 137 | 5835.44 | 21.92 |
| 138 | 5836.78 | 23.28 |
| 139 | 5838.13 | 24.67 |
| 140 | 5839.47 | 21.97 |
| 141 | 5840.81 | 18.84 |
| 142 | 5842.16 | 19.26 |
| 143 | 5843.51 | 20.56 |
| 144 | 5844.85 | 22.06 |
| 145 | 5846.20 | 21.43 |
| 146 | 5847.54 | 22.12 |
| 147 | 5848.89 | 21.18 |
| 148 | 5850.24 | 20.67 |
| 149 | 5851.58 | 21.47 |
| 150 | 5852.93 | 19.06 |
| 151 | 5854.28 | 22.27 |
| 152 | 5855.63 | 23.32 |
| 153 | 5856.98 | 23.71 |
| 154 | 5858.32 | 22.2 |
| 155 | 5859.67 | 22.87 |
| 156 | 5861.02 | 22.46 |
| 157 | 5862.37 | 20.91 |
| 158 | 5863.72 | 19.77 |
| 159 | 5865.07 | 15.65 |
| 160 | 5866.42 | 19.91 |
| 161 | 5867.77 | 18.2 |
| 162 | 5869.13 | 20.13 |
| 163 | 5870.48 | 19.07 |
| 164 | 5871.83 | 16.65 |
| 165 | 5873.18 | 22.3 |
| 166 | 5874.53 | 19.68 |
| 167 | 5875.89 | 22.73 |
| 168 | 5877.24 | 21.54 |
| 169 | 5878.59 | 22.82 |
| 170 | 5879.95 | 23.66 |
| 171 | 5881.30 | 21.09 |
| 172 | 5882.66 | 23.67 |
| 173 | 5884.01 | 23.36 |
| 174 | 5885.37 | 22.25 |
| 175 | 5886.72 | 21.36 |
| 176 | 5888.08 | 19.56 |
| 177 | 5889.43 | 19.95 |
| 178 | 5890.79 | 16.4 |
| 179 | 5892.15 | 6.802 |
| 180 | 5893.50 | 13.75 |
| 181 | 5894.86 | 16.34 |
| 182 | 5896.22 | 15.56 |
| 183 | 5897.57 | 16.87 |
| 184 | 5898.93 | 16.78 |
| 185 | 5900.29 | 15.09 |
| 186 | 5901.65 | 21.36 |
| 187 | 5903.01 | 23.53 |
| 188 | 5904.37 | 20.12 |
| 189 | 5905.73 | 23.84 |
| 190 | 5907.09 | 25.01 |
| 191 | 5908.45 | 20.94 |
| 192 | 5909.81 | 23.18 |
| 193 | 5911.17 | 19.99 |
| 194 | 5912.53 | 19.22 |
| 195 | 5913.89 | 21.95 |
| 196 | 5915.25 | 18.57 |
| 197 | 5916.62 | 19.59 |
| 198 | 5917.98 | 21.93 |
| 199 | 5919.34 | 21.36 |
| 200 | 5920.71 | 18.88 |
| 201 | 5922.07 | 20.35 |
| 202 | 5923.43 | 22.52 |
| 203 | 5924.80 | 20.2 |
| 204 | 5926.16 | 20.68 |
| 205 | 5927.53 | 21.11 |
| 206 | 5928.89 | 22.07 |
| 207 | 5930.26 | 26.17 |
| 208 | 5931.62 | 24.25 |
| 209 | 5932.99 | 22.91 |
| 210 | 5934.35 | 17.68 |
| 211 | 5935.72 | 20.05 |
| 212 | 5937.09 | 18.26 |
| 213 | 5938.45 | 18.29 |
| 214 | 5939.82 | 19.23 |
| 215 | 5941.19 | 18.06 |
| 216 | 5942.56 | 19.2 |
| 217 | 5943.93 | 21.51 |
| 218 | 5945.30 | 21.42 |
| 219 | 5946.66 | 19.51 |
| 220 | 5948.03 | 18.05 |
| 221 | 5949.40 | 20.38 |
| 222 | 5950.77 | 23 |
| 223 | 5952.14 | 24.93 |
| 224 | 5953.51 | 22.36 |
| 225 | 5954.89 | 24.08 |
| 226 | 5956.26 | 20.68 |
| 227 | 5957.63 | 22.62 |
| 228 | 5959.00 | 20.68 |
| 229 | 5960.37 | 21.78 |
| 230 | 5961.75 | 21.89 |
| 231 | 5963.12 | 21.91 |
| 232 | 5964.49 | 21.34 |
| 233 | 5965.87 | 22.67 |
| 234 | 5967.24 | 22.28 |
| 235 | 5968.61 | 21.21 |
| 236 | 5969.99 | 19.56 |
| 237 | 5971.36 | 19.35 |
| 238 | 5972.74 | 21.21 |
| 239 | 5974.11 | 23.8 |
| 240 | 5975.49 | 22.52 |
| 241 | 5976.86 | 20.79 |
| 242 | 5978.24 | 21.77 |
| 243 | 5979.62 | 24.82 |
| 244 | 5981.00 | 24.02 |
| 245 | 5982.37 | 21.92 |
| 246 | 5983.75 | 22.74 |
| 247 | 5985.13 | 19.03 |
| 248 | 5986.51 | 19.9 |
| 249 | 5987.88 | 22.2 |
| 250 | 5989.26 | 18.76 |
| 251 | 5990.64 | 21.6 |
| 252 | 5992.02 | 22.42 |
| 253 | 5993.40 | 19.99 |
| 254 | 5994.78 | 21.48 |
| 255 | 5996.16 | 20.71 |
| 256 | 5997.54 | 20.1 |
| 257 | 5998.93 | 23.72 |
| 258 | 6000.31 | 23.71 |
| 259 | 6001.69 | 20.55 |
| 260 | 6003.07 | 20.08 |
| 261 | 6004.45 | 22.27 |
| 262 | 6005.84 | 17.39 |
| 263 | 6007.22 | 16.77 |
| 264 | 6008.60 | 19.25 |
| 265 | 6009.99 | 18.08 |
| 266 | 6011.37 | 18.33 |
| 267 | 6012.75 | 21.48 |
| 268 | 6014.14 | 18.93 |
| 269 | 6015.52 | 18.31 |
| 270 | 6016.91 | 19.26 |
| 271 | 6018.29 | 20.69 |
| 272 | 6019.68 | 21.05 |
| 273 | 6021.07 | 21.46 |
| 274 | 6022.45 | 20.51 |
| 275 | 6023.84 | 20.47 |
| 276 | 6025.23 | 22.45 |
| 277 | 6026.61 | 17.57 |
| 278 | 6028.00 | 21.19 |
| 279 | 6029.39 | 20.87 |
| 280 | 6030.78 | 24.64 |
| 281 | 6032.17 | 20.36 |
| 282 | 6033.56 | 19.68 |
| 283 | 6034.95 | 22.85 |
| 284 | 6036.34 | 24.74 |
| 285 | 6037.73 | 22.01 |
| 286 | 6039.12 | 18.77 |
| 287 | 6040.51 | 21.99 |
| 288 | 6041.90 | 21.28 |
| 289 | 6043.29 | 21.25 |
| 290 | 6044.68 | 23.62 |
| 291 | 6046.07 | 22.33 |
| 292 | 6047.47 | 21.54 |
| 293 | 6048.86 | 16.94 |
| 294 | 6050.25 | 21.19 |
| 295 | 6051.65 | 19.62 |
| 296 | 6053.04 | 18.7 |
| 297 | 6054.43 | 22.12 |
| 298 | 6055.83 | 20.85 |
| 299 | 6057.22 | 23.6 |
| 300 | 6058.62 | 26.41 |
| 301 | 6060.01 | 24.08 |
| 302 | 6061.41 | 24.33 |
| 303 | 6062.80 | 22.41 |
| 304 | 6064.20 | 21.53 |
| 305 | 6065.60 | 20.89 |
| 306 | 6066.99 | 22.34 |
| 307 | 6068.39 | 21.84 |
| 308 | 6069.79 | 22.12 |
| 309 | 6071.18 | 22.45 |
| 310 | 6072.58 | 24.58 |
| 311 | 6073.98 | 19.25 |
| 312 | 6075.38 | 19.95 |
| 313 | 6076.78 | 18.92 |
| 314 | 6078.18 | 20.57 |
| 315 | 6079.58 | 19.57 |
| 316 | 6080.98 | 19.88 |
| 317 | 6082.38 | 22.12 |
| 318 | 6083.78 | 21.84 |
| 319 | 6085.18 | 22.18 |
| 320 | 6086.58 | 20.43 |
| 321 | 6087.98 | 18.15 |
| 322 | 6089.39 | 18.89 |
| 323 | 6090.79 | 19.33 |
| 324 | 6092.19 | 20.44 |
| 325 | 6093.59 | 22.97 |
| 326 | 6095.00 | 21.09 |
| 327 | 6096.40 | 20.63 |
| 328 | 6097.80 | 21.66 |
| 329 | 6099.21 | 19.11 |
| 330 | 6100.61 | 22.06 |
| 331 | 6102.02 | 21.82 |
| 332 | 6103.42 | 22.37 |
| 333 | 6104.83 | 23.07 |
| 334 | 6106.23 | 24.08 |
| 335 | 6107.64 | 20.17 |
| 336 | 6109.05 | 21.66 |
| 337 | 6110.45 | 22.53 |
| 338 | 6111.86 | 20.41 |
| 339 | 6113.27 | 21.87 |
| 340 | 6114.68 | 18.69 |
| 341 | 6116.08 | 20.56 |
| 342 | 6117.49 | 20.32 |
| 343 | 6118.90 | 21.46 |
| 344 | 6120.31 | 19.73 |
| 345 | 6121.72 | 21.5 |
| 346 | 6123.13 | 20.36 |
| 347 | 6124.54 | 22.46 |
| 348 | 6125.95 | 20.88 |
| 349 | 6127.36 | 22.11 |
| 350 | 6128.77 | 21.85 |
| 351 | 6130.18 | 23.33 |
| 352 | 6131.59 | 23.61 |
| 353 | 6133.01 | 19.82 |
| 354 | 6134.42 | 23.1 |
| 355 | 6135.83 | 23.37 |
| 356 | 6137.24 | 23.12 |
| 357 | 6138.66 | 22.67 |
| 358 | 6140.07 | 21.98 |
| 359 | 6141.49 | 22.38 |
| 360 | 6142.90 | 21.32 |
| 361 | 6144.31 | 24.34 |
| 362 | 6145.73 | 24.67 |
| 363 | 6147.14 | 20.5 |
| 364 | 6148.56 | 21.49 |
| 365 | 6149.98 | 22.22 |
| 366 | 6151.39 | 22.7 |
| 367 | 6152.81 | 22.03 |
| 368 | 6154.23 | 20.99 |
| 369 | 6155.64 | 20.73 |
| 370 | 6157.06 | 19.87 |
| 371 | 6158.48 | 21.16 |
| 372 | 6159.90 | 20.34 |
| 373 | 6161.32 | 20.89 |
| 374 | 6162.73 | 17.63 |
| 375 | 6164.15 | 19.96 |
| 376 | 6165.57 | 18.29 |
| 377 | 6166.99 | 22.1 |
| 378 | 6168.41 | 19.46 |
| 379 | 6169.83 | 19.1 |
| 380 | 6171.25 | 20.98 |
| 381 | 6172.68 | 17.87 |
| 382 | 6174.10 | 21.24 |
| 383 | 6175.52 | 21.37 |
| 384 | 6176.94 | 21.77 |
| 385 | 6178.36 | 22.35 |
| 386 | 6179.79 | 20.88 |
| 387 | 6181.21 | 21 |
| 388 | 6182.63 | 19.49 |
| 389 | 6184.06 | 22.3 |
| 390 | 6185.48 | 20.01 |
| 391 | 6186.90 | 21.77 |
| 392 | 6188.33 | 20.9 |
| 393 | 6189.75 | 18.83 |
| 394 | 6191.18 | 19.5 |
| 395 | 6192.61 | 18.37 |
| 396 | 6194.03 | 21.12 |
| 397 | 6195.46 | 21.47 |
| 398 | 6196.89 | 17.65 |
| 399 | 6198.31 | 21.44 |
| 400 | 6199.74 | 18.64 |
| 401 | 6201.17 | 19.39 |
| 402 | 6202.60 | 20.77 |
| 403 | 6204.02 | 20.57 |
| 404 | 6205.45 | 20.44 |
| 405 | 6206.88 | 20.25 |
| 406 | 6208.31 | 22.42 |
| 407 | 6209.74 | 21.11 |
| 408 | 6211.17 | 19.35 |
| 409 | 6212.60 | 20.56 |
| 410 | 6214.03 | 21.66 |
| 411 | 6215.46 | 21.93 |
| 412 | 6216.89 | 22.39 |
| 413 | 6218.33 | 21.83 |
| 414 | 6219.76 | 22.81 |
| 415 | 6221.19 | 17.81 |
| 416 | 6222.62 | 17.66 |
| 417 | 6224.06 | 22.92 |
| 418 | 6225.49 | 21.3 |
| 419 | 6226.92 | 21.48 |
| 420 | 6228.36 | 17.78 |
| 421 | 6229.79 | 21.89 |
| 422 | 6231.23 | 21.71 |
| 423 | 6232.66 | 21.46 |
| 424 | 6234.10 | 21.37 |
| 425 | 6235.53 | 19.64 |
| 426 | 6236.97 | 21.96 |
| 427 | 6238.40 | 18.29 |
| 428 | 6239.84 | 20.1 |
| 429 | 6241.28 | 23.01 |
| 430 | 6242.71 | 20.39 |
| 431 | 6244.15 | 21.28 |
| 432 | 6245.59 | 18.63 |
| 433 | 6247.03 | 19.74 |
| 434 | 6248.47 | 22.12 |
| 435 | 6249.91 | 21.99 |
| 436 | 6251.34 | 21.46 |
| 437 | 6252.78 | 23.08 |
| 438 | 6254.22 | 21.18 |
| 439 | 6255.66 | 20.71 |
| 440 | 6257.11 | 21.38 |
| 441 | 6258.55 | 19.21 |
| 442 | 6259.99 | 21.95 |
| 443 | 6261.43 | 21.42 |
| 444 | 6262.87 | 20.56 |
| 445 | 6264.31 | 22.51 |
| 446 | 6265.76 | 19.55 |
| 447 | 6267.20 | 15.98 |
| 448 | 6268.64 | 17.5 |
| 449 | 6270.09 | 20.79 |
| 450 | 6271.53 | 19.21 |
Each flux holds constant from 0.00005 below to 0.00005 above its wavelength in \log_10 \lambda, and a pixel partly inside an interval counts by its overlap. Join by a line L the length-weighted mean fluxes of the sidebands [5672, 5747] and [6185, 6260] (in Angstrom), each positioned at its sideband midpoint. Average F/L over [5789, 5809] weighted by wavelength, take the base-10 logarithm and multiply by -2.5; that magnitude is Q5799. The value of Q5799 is 0.110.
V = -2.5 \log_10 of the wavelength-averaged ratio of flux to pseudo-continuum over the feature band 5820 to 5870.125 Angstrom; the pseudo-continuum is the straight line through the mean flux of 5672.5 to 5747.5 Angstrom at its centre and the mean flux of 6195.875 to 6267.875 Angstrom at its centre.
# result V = 0.09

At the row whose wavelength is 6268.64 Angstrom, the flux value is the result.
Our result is 17.5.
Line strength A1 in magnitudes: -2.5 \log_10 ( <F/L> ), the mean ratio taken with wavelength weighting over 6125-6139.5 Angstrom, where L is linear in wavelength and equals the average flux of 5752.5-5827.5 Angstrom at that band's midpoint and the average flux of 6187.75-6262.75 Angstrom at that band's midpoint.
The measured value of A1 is -0.079 mag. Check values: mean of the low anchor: 21.3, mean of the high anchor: 20.7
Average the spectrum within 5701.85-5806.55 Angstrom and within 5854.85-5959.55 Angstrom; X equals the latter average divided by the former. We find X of 0.9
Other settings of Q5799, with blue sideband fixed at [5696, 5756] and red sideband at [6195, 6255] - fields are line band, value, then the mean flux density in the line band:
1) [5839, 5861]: 0.080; 21.5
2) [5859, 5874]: 0.162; 19.8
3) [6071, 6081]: 0.057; 20.6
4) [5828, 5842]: 0.098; 21.2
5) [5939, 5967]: 0.060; 21.3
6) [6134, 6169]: -0.012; 21.5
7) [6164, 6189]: 0.024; 20.6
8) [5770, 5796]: 0.115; 21.2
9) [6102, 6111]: -0.038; 22.3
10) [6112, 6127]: 0.033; 20.8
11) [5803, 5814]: 0.160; 20.2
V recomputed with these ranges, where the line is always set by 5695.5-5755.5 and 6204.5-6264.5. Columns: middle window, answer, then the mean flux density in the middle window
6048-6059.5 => 0.04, 21.2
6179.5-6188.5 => 0.02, 20.9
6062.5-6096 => 0.04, 21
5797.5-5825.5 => 0.12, 20.9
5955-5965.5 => 0.04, 21.7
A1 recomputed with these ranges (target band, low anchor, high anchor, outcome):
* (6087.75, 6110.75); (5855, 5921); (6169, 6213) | -0.047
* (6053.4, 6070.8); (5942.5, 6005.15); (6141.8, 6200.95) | -0.072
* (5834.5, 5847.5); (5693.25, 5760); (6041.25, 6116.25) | 0.067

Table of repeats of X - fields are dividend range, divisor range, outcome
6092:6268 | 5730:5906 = 1.01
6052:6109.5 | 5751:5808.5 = 1.00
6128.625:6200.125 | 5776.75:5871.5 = 1.00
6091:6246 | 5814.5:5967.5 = 1.01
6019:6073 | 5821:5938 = 1.05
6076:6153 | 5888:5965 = 1.06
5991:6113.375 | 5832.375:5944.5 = 1.03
